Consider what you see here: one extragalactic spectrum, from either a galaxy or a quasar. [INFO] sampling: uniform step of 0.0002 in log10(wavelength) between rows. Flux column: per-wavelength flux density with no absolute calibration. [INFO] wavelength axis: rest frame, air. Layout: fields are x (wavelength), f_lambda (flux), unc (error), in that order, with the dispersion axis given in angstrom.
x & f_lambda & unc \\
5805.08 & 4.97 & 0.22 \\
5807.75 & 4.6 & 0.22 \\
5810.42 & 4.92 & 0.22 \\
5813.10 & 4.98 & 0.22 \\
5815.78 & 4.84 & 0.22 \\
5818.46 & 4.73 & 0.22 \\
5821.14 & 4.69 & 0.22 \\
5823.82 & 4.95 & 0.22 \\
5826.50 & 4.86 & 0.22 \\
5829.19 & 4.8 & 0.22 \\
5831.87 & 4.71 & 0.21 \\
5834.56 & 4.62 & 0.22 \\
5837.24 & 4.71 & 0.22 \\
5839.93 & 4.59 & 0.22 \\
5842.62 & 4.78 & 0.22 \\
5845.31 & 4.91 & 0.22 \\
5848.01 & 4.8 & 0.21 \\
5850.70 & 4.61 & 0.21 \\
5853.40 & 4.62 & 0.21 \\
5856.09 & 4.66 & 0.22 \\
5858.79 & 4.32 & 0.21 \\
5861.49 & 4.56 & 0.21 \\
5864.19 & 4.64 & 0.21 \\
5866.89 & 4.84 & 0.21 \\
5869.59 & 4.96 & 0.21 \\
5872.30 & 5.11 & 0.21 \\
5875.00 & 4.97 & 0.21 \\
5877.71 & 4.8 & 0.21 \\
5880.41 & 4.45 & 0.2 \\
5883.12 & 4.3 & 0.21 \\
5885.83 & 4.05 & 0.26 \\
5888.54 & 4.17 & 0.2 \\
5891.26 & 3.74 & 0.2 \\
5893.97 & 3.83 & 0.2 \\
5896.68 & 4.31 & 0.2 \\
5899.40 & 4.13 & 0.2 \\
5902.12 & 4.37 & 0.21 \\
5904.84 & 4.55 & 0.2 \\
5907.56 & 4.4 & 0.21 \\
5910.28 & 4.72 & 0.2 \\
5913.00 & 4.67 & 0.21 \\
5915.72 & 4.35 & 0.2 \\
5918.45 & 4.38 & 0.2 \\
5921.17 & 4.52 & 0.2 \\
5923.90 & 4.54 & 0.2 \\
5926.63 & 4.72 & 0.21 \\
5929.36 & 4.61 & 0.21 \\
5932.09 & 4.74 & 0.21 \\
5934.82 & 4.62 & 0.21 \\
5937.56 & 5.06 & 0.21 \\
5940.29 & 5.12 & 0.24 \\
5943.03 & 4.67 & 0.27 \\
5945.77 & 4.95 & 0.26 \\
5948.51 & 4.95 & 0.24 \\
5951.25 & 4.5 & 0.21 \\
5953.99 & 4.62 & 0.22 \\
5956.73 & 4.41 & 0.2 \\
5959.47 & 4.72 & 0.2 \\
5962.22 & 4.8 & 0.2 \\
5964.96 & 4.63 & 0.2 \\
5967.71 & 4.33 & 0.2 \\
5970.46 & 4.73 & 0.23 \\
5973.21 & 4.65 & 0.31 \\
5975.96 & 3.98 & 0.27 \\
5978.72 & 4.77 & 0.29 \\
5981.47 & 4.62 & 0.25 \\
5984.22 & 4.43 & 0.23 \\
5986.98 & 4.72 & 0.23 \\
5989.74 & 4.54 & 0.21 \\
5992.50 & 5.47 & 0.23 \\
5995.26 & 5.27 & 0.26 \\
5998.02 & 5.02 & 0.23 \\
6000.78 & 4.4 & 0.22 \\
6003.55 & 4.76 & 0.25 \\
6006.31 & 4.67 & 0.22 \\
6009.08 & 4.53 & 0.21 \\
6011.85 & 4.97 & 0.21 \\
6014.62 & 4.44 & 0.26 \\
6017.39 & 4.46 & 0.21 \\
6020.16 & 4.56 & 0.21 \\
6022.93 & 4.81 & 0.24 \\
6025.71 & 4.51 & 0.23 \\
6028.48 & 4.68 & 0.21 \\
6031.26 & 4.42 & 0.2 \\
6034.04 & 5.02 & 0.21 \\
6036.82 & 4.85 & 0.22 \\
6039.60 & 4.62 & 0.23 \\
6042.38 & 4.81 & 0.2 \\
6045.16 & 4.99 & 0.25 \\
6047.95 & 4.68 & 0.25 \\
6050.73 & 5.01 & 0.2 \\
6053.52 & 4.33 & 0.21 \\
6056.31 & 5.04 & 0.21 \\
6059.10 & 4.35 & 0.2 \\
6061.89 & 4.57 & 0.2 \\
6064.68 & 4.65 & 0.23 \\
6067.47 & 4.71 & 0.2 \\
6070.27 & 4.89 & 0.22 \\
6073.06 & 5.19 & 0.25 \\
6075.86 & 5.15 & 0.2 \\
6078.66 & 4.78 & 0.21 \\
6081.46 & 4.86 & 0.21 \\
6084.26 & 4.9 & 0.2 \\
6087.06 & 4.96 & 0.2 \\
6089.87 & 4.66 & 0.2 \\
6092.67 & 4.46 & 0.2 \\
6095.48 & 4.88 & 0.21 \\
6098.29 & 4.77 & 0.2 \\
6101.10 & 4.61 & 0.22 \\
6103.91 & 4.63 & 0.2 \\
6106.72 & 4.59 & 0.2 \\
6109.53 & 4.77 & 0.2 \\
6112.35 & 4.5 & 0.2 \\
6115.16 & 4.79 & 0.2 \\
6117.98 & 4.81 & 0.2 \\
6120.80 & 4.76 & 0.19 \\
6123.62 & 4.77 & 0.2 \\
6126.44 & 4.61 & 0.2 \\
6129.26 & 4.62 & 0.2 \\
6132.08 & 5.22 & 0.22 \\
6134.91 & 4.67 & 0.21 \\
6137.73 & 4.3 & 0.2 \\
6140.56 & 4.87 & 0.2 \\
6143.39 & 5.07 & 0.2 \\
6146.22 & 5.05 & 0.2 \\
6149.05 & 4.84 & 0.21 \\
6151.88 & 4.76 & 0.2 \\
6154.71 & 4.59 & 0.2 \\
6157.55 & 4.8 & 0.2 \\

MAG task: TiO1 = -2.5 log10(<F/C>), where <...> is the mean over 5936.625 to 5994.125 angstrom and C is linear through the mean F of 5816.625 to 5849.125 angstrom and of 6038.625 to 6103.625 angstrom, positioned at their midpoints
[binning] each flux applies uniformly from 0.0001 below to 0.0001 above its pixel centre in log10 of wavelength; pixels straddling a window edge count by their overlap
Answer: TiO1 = 0.02 mag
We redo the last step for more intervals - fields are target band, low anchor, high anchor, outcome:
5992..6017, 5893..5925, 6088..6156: -0.057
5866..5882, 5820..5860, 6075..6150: -0.030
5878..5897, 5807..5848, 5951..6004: 0.144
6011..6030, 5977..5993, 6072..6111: 0.026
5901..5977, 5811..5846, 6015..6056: 0.027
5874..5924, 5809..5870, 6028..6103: 0.089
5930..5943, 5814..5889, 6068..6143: -0.030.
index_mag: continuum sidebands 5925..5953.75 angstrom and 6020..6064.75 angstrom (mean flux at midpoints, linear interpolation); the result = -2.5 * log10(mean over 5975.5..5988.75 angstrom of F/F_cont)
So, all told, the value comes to 0.05 mag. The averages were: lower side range 4.78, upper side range 4.71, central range 4.54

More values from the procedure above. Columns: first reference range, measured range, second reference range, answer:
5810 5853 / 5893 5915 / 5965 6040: 0.08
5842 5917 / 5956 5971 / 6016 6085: 0.01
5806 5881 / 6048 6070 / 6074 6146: 0.02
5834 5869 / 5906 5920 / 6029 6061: 0.04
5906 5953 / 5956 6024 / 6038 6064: 0.01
